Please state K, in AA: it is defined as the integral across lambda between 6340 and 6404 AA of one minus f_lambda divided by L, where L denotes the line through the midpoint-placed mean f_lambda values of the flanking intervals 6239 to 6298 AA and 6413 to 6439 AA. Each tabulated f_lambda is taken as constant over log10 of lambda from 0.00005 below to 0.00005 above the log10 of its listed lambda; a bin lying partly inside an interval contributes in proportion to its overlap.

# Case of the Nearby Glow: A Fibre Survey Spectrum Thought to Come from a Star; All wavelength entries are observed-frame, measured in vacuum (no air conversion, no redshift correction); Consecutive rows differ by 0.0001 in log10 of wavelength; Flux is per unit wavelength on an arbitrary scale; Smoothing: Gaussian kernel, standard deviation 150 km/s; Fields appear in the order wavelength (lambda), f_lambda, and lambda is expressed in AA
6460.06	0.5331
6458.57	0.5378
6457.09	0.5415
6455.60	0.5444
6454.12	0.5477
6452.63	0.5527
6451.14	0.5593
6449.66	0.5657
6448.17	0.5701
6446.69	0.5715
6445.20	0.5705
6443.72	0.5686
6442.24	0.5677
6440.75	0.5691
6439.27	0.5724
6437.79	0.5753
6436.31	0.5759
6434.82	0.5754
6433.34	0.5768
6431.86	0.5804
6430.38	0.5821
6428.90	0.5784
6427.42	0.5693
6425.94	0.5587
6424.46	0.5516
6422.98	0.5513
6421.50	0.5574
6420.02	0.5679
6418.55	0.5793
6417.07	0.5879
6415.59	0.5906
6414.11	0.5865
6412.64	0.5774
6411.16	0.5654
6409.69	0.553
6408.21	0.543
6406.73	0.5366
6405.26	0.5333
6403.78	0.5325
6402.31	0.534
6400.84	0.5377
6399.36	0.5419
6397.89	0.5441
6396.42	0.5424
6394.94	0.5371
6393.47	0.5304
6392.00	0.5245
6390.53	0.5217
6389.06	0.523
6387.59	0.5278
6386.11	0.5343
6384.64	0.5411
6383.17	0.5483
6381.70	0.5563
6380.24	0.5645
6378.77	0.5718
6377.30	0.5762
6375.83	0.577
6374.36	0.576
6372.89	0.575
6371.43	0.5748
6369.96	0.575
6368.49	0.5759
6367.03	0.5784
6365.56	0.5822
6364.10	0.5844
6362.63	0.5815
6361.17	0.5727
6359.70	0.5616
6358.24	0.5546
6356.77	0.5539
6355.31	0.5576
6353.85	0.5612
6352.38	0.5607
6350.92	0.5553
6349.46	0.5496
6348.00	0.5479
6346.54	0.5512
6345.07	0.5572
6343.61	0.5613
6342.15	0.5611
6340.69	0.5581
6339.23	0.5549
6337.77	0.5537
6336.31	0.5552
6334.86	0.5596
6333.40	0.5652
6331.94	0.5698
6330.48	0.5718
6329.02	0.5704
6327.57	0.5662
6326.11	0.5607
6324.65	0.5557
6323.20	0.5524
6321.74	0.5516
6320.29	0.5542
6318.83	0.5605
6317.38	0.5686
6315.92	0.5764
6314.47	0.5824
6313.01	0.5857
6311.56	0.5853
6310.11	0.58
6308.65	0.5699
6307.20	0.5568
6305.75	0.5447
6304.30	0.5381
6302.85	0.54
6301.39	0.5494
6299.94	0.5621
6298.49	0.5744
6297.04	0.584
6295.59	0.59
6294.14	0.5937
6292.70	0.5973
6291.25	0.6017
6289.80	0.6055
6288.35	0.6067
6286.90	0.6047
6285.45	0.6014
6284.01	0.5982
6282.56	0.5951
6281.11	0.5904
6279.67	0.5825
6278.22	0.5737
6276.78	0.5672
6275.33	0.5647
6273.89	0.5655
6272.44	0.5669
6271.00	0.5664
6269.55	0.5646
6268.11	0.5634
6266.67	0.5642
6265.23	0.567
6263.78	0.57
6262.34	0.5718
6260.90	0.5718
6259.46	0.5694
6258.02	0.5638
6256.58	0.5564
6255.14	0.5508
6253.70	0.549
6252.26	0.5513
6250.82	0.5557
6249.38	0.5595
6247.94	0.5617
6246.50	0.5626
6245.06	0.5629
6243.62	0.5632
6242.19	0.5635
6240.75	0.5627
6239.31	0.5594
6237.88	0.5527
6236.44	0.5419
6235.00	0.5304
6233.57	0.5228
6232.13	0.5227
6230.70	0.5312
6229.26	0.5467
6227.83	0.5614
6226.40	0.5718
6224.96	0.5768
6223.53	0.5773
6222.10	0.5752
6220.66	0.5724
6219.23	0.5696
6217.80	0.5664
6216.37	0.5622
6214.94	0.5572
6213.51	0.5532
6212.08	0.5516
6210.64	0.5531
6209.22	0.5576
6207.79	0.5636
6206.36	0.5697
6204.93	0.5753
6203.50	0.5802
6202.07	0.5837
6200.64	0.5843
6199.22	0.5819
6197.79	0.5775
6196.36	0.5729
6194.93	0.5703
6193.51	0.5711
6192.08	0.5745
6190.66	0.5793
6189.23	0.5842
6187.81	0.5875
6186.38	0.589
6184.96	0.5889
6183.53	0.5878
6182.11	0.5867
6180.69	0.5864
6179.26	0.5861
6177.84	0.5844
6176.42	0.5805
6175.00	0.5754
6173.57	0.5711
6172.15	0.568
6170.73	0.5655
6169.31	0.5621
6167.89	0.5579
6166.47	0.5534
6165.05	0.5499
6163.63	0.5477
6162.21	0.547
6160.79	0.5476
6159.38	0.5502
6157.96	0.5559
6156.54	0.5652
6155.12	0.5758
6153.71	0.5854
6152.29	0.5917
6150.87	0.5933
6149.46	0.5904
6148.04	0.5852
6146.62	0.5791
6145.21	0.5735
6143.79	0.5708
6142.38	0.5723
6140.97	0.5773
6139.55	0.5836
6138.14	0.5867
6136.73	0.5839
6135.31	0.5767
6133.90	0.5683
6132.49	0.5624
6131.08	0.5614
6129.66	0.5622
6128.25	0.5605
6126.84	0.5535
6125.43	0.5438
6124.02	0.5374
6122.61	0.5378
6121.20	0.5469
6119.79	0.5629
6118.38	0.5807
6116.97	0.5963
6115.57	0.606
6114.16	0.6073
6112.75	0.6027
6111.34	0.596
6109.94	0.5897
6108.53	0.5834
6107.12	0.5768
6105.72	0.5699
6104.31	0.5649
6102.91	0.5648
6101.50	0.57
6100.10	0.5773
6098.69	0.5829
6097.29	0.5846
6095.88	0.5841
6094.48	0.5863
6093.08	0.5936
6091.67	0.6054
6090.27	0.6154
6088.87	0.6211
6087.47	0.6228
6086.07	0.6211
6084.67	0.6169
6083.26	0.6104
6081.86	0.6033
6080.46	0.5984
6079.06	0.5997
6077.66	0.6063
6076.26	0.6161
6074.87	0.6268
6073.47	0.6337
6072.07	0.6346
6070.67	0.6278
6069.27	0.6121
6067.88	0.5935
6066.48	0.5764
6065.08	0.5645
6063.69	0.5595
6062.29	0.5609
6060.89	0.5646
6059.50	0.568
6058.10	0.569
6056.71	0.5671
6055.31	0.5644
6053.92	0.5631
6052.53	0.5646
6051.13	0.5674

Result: 2.0 AA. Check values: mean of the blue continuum 0.574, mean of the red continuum 0.573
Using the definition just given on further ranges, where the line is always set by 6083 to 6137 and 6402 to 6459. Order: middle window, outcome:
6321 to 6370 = 0.5 AA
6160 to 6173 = 0.5 AA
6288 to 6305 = -0.2 AA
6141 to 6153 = -0.1 AA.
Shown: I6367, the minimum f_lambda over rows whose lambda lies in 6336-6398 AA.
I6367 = 0.5217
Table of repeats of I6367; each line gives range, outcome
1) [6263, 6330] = 0.5381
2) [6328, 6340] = 0.5537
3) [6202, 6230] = 0.5467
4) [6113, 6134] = 0.5374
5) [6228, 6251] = 0.5227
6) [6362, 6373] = 0.5748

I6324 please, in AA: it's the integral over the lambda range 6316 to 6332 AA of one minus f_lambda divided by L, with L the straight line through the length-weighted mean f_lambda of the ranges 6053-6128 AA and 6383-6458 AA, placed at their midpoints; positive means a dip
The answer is 0.09 AA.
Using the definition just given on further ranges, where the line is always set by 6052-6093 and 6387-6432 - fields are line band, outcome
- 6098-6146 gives 1.4 AA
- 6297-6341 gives 0.1 AA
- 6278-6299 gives -0.9 AA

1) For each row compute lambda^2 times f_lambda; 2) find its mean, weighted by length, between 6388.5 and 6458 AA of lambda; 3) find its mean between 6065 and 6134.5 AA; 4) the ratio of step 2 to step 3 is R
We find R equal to 1.05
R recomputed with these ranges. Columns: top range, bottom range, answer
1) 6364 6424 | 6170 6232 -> 1.03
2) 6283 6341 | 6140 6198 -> 1.04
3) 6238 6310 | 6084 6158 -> 1.03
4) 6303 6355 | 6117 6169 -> 1.05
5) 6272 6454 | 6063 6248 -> 1.05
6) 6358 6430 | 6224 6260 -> 1.06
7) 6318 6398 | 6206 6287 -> 1.03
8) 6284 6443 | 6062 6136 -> 1.05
